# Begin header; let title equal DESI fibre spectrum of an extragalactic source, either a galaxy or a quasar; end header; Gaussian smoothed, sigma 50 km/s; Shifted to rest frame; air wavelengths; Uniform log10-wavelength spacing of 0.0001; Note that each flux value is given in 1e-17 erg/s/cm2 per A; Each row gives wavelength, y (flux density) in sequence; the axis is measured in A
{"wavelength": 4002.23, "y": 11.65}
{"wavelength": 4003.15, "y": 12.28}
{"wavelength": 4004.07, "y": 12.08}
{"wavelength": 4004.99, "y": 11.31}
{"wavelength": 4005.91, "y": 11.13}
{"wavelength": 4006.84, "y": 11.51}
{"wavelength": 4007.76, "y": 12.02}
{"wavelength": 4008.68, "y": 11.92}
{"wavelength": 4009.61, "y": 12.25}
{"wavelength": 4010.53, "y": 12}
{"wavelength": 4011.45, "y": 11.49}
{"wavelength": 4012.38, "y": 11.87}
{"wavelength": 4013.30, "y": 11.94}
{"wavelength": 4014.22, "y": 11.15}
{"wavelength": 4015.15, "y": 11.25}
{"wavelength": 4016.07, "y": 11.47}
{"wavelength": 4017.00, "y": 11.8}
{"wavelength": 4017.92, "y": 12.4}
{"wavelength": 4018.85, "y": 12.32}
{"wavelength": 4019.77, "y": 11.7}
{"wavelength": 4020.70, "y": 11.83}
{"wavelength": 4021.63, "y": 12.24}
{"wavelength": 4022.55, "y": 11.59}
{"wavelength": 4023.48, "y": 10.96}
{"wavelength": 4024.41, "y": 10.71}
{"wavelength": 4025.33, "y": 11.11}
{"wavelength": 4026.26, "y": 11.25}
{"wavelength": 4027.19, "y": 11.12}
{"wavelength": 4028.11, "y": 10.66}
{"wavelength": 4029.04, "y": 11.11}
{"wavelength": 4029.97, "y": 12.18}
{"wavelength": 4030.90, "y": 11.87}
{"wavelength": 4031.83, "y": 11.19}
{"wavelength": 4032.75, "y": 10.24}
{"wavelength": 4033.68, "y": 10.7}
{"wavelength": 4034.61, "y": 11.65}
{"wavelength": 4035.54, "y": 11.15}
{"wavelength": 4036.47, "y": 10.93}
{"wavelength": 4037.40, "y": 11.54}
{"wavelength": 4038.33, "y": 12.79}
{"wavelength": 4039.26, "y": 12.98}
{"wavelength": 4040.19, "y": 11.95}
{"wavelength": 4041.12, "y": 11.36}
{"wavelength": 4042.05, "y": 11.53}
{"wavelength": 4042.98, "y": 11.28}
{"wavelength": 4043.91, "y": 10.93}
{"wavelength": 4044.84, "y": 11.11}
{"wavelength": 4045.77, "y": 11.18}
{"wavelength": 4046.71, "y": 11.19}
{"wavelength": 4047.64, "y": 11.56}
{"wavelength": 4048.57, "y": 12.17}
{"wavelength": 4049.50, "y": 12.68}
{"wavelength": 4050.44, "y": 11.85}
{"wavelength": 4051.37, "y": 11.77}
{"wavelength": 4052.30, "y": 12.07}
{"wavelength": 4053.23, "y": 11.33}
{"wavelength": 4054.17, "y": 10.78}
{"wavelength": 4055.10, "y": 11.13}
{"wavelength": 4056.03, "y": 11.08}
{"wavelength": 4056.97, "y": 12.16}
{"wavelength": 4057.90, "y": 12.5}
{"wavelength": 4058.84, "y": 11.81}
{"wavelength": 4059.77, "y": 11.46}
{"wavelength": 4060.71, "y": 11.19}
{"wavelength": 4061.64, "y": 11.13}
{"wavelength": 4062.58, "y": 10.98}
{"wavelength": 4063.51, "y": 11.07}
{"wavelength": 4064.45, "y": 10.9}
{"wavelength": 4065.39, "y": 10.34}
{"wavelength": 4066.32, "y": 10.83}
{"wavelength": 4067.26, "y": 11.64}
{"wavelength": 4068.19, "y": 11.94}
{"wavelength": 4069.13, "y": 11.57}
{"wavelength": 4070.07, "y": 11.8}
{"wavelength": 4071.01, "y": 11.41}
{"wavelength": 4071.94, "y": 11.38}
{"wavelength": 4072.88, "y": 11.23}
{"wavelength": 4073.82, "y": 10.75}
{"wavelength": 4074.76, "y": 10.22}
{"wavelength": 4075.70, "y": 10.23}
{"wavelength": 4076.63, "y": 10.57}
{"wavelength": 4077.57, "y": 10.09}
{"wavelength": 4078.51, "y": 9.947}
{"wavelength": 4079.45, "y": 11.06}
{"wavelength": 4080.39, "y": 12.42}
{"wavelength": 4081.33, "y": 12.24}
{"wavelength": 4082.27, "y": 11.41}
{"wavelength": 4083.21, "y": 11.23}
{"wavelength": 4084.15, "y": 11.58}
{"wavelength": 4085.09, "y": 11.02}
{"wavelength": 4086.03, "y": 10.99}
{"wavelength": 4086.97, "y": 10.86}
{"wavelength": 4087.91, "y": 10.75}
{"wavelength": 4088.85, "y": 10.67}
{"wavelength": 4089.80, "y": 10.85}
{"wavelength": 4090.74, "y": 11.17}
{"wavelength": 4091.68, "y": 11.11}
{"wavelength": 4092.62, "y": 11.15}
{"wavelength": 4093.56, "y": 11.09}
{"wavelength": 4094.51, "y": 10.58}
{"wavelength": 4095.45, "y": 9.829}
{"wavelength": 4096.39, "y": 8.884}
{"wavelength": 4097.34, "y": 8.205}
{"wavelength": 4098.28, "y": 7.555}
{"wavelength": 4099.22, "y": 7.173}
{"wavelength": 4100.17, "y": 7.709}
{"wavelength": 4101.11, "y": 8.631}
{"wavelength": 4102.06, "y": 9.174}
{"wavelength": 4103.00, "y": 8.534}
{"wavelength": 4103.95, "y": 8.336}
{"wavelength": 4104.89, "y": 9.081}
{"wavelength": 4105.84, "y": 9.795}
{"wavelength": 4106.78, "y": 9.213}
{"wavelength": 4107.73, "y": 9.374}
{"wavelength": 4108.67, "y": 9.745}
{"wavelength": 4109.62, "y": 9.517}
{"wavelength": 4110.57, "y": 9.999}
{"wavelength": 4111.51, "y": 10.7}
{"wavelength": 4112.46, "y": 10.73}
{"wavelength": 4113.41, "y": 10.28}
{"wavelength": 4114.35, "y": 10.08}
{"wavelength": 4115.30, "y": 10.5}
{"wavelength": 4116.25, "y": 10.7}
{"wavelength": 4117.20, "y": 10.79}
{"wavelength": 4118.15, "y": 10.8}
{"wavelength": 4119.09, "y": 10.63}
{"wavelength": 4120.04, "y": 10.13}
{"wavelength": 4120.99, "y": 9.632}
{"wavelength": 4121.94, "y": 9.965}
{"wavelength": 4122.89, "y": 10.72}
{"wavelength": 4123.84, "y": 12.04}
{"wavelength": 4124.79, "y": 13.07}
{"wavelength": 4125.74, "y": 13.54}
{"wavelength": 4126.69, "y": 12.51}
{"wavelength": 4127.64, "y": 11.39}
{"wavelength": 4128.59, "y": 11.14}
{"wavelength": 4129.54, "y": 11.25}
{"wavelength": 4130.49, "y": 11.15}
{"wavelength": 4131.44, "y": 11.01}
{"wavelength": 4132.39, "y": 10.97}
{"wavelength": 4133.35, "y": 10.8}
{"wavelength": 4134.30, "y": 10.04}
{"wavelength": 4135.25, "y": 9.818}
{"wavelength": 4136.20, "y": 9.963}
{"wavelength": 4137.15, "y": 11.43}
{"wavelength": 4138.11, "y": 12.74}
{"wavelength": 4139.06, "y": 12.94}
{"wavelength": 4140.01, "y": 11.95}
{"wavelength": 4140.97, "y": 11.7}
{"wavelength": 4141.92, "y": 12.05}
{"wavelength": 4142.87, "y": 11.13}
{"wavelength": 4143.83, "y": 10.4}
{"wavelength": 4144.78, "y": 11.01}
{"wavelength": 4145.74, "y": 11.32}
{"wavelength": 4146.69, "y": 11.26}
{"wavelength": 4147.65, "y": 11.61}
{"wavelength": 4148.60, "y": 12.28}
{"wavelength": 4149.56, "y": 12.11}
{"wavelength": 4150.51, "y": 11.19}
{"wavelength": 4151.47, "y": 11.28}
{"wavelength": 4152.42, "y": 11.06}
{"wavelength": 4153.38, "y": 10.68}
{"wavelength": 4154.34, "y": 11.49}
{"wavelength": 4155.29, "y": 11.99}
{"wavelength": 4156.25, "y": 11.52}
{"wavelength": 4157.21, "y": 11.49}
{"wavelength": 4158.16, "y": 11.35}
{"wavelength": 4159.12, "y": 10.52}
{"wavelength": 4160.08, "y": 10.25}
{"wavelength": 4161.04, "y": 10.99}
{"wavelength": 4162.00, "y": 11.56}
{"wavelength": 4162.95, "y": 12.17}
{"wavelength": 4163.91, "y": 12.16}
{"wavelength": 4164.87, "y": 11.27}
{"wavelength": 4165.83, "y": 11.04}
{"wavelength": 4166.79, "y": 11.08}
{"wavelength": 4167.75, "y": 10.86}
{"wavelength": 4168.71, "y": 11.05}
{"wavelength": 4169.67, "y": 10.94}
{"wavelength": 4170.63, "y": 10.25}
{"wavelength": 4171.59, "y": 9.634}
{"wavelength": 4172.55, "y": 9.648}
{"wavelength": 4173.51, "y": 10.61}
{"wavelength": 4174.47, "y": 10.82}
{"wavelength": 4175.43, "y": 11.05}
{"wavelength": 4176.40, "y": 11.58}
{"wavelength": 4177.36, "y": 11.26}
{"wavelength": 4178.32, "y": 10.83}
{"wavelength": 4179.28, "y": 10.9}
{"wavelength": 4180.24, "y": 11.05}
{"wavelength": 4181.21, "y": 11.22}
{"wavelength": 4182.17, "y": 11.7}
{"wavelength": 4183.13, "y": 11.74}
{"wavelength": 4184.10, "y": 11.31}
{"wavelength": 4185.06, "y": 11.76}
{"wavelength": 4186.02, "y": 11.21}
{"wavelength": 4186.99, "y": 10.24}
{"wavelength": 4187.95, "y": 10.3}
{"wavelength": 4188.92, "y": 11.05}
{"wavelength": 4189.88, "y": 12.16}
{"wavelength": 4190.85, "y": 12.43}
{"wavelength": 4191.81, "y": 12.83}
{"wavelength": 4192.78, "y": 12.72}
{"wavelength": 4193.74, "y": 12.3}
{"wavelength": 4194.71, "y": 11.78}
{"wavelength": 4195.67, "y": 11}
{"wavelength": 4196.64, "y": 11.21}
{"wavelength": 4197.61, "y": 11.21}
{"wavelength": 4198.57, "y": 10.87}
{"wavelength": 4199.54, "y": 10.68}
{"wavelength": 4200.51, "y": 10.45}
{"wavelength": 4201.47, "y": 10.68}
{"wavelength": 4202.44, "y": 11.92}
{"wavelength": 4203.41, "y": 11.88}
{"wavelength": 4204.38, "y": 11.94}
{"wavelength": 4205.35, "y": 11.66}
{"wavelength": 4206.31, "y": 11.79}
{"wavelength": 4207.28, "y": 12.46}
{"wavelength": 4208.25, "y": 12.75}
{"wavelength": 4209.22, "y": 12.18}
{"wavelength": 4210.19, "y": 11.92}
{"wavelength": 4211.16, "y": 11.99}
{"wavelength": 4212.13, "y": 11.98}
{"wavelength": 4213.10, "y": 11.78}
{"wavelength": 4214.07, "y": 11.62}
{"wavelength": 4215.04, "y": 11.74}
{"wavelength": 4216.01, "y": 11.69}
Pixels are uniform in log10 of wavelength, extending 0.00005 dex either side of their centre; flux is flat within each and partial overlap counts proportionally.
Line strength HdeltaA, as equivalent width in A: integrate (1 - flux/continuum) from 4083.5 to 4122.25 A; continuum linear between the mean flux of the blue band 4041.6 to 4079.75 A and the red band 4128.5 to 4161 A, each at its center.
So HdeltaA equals 4.5 A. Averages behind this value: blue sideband 11.3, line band 9.94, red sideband 11.3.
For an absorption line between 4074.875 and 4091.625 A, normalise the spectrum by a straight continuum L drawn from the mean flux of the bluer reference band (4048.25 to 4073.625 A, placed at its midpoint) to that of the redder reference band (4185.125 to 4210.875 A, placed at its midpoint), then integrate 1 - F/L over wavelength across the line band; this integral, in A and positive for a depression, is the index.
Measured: 0.7 A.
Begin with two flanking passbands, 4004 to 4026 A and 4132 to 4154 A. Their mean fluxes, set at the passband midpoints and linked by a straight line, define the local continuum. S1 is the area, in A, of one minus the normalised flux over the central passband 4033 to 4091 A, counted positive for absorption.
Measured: 1.0 A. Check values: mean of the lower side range 11.7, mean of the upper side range 11.3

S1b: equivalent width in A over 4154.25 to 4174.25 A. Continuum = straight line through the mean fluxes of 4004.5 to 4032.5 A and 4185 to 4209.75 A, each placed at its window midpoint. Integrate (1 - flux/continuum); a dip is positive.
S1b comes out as 1.0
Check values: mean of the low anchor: 11.6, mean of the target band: 11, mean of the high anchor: 11.6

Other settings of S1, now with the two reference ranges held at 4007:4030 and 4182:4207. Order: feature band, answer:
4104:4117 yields 1.8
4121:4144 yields 0.3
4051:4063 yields 0.1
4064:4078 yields 0.7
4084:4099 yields 1.6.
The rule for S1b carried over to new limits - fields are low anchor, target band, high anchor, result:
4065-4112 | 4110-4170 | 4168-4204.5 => -2.19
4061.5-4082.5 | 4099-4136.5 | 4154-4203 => 2.88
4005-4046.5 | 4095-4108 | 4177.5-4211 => 3.23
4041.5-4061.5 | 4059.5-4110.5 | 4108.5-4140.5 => 4.08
